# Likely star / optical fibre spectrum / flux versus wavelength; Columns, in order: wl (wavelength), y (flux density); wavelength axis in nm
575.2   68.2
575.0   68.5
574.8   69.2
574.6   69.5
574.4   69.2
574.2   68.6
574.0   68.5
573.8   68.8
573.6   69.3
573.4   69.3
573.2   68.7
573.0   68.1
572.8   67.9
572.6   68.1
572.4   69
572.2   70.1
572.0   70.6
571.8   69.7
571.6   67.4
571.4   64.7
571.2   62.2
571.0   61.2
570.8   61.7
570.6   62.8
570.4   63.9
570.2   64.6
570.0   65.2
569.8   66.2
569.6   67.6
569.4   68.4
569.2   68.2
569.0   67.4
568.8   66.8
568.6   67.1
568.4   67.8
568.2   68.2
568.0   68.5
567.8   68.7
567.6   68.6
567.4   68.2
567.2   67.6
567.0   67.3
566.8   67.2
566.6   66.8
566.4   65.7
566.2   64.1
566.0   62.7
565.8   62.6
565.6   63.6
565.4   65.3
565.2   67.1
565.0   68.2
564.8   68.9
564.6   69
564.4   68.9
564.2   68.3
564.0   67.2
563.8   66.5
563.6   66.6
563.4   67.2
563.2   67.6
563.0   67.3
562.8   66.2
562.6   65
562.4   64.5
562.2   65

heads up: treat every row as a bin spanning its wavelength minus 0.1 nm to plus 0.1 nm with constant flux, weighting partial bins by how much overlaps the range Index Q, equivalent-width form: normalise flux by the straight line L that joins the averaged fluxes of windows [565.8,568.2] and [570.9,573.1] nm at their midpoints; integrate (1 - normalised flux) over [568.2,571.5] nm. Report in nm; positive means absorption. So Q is 0.08 nm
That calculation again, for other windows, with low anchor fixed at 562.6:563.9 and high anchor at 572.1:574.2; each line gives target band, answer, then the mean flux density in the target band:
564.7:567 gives 0.05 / 65.7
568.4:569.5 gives 0.01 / 67.6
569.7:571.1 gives 0.09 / 63.7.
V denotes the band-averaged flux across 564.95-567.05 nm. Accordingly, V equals 65.4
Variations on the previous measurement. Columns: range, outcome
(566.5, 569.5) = 67.8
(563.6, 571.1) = 66.4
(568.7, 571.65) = 65.2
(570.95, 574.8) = 68.1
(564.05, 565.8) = 67.1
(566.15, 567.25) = 66.5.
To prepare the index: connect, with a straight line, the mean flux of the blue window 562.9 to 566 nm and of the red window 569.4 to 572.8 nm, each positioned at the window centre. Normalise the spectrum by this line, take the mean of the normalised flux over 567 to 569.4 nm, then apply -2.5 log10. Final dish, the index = -0.02 mag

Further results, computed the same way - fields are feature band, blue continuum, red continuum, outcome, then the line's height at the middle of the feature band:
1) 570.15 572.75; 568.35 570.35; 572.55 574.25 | 0.03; 67.8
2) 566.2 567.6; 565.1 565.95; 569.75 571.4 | -0.05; 64.2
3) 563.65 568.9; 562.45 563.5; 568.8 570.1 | 0.00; 66.9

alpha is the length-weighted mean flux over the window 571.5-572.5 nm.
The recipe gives 69.4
